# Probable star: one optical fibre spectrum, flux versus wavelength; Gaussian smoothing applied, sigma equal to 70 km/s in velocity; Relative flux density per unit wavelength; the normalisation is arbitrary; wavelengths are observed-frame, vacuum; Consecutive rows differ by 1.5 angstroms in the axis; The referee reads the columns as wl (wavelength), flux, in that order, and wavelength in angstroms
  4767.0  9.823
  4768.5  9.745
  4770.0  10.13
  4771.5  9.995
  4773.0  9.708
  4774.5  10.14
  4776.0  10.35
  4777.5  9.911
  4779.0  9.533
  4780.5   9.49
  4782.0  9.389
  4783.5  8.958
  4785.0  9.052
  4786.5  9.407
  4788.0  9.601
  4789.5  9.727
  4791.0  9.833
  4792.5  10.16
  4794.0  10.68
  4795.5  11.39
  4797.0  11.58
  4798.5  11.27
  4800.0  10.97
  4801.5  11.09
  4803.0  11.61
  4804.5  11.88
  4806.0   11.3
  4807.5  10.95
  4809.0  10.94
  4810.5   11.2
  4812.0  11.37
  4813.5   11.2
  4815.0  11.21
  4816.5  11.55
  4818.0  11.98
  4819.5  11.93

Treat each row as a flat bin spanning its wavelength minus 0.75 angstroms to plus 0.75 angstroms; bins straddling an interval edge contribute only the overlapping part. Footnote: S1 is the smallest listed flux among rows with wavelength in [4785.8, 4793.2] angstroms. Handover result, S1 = 9.407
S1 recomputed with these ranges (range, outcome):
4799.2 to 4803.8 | 10.97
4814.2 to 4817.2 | 11.21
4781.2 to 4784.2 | 8.958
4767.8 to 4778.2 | 9.708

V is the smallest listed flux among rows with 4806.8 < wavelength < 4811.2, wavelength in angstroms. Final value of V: 10.94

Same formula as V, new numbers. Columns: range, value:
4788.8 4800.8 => 9.727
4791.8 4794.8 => 10.16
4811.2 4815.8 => 11.2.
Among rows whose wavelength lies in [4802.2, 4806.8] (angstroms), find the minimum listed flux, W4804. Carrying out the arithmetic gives 11.3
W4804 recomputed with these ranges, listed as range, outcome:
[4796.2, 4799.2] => 11.27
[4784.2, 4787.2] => 9.052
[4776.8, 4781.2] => 9.49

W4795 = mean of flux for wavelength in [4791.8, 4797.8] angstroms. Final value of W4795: 11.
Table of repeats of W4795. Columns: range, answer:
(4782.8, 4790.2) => 9.35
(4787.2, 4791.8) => 9.72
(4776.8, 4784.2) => 9.46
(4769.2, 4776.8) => 10.1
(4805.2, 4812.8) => 11.2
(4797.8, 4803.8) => 11.2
